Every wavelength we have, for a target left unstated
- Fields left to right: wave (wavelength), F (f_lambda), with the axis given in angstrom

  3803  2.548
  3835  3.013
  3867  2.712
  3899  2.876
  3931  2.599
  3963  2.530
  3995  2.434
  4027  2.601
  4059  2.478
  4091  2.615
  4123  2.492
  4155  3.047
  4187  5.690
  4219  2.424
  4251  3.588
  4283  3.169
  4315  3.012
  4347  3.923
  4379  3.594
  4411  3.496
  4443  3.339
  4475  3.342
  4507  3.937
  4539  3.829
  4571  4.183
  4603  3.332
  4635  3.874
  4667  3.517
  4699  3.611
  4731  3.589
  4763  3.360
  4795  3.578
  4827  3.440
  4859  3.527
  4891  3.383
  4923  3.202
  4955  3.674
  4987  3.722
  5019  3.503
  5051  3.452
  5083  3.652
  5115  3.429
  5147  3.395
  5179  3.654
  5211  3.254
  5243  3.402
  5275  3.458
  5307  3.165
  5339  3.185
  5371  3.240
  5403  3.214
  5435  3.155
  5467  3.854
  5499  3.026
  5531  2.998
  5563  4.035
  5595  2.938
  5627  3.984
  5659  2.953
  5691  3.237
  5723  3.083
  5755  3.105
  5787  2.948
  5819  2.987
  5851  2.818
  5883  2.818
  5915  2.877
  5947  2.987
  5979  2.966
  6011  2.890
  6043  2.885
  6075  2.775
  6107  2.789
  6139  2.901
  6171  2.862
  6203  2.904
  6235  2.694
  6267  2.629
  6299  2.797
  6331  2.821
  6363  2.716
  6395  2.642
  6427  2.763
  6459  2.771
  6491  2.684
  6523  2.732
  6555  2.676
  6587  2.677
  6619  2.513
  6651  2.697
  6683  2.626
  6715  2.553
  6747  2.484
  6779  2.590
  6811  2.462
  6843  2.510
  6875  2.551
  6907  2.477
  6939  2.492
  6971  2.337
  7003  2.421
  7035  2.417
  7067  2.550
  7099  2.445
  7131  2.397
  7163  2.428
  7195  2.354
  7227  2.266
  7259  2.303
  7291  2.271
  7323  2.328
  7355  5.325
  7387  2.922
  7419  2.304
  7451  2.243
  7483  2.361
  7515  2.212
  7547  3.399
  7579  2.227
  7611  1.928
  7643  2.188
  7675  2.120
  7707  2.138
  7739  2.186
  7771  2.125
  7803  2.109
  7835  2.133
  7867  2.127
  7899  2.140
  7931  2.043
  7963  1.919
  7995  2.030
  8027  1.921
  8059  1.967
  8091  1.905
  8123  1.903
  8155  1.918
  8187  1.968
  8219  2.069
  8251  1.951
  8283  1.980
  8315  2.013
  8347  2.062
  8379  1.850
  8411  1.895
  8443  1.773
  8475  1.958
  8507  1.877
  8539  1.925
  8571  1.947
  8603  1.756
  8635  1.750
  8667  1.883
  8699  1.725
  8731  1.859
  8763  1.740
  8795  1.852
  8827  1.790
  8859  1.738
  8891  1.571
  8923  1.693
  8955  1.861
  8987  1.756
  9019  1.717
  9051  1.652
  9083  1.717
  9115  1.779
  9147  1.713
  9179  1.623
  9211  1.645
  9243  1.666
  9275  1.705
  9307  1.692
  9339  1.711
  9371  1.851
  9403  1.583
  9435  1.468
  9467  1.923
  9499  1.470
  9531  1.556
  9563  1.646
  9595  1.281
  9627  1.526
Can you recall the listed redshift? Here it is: 0.122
